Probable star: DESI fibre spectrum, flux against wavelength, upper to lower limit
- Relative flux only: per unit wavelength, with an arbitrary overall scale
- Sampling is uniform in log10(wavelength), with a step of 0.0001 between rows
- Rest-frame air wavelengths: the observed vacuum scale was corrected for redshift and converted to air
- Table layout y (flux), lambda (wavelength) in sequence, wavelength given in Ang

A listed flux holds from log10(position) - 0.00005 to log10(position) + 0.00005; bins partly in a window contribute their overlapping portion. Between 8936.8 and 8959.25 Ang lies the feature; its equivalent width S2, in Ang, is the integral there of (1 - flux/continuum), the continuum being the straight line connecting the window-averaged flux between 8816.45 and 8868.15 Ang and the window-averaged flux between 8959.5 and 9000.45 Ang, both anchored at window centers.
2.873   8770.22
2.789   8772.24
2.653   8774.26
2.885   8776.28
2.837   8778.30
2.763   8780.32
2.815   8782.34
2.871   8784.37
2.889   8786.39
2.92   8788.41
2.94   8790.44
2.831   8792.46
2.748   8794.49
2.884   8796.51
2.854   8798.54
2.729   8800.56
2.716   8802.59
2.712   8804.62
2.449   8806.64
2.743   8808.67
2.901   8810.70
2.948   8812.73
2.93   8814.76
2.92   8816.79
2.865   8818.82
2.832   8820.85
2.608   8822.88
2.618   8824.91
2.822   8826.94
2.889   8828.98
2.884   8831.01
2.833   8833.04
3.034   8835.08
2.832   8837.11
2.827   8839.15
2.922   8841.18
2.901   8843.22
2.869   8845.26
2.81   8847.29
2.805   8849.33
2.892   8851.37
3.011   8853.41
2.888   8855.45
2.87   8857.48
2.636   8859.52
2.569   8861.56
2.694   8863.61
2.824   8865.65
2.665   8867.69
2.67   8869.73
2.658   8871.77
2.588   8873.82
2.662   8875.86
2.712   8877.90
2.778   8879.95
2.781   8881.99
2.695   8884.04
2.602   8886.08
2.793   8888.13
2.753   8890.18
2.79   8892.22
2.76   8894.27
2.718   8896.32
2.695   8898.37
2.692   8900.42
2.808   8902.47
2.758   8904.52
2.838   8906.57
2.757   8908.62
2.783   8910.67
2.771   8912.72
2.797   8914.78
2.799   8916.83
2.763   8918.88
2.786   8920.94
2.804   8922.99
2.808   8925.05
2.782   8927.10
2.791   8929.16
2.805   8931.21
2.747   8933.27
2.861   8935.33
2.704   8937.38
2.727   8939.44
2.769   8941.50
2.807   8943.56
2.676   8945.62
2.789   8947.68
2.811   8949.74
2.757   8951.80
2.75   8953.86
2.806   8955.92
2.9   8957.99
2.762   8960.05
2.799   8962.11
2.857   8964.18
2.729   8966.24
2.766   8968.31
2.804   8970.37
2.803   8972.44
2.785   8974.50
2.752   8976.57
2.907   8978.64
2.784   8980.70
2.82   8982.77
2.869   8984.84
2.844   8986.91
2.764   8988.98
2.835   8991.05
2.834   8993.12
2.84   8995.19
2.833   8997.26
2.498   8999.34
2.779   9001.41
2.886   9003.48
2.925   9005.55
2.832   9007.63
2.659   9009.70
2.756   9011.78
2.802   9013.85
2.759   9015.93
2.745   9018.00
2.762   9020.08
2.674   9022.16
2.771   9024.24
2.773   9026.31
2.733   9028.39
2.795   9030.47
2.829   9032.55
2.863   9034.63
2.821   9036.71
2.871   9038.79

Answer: 0.2 Ang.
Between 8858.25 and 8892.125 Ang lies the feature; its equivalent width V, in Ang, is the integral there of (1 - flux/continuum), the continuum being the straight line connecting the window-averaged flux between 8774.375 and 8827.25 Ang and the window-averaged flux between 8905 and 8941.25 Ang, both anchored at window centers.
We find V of 1.16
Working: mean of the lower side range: 2.81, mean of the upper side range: 2.78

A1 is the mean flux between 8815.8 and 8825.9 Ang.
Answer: 2.77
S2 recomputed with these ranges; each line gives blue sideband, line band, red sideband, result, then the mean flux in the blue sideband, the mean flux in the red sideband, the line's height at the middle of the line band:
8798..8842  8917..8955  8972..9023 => 0.3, 2.81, 2.79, 2.8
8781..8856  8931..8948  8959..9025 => 0.2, 2.84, 2.79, 2.8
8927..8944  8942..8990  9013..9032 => -0.5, 2.78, 2.76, 2.77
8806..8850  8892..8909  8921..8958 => 0.3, 2.83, 2.78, 2.8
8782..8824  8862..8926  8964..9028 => 1.4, 2.81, 2.79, 2.8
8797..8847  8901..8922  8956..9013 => 0.2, 2.82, 2.8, 2.81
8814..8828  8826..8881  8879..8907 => -0.5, 2.8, 2.75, 2.77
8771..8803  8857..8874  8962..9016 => 0.8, 2.82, 2.8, 2.81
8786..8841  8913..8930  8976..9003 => 0.1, 2.82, 2.8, 2.81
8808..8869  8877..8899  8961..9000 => 0.6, 2.83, 2.8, 2.82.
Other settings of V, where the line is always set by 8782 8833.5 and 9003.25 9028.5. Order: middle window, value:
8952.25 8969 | -0.1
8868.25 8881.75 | 0.6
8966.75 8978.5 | 0.0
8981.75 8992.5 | -0.2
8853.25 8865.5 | 0.2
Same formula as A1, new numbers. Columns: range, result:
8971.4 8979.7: 2.81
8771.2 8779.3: 2.79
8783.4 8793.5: 2.89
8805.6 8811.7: 2.7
